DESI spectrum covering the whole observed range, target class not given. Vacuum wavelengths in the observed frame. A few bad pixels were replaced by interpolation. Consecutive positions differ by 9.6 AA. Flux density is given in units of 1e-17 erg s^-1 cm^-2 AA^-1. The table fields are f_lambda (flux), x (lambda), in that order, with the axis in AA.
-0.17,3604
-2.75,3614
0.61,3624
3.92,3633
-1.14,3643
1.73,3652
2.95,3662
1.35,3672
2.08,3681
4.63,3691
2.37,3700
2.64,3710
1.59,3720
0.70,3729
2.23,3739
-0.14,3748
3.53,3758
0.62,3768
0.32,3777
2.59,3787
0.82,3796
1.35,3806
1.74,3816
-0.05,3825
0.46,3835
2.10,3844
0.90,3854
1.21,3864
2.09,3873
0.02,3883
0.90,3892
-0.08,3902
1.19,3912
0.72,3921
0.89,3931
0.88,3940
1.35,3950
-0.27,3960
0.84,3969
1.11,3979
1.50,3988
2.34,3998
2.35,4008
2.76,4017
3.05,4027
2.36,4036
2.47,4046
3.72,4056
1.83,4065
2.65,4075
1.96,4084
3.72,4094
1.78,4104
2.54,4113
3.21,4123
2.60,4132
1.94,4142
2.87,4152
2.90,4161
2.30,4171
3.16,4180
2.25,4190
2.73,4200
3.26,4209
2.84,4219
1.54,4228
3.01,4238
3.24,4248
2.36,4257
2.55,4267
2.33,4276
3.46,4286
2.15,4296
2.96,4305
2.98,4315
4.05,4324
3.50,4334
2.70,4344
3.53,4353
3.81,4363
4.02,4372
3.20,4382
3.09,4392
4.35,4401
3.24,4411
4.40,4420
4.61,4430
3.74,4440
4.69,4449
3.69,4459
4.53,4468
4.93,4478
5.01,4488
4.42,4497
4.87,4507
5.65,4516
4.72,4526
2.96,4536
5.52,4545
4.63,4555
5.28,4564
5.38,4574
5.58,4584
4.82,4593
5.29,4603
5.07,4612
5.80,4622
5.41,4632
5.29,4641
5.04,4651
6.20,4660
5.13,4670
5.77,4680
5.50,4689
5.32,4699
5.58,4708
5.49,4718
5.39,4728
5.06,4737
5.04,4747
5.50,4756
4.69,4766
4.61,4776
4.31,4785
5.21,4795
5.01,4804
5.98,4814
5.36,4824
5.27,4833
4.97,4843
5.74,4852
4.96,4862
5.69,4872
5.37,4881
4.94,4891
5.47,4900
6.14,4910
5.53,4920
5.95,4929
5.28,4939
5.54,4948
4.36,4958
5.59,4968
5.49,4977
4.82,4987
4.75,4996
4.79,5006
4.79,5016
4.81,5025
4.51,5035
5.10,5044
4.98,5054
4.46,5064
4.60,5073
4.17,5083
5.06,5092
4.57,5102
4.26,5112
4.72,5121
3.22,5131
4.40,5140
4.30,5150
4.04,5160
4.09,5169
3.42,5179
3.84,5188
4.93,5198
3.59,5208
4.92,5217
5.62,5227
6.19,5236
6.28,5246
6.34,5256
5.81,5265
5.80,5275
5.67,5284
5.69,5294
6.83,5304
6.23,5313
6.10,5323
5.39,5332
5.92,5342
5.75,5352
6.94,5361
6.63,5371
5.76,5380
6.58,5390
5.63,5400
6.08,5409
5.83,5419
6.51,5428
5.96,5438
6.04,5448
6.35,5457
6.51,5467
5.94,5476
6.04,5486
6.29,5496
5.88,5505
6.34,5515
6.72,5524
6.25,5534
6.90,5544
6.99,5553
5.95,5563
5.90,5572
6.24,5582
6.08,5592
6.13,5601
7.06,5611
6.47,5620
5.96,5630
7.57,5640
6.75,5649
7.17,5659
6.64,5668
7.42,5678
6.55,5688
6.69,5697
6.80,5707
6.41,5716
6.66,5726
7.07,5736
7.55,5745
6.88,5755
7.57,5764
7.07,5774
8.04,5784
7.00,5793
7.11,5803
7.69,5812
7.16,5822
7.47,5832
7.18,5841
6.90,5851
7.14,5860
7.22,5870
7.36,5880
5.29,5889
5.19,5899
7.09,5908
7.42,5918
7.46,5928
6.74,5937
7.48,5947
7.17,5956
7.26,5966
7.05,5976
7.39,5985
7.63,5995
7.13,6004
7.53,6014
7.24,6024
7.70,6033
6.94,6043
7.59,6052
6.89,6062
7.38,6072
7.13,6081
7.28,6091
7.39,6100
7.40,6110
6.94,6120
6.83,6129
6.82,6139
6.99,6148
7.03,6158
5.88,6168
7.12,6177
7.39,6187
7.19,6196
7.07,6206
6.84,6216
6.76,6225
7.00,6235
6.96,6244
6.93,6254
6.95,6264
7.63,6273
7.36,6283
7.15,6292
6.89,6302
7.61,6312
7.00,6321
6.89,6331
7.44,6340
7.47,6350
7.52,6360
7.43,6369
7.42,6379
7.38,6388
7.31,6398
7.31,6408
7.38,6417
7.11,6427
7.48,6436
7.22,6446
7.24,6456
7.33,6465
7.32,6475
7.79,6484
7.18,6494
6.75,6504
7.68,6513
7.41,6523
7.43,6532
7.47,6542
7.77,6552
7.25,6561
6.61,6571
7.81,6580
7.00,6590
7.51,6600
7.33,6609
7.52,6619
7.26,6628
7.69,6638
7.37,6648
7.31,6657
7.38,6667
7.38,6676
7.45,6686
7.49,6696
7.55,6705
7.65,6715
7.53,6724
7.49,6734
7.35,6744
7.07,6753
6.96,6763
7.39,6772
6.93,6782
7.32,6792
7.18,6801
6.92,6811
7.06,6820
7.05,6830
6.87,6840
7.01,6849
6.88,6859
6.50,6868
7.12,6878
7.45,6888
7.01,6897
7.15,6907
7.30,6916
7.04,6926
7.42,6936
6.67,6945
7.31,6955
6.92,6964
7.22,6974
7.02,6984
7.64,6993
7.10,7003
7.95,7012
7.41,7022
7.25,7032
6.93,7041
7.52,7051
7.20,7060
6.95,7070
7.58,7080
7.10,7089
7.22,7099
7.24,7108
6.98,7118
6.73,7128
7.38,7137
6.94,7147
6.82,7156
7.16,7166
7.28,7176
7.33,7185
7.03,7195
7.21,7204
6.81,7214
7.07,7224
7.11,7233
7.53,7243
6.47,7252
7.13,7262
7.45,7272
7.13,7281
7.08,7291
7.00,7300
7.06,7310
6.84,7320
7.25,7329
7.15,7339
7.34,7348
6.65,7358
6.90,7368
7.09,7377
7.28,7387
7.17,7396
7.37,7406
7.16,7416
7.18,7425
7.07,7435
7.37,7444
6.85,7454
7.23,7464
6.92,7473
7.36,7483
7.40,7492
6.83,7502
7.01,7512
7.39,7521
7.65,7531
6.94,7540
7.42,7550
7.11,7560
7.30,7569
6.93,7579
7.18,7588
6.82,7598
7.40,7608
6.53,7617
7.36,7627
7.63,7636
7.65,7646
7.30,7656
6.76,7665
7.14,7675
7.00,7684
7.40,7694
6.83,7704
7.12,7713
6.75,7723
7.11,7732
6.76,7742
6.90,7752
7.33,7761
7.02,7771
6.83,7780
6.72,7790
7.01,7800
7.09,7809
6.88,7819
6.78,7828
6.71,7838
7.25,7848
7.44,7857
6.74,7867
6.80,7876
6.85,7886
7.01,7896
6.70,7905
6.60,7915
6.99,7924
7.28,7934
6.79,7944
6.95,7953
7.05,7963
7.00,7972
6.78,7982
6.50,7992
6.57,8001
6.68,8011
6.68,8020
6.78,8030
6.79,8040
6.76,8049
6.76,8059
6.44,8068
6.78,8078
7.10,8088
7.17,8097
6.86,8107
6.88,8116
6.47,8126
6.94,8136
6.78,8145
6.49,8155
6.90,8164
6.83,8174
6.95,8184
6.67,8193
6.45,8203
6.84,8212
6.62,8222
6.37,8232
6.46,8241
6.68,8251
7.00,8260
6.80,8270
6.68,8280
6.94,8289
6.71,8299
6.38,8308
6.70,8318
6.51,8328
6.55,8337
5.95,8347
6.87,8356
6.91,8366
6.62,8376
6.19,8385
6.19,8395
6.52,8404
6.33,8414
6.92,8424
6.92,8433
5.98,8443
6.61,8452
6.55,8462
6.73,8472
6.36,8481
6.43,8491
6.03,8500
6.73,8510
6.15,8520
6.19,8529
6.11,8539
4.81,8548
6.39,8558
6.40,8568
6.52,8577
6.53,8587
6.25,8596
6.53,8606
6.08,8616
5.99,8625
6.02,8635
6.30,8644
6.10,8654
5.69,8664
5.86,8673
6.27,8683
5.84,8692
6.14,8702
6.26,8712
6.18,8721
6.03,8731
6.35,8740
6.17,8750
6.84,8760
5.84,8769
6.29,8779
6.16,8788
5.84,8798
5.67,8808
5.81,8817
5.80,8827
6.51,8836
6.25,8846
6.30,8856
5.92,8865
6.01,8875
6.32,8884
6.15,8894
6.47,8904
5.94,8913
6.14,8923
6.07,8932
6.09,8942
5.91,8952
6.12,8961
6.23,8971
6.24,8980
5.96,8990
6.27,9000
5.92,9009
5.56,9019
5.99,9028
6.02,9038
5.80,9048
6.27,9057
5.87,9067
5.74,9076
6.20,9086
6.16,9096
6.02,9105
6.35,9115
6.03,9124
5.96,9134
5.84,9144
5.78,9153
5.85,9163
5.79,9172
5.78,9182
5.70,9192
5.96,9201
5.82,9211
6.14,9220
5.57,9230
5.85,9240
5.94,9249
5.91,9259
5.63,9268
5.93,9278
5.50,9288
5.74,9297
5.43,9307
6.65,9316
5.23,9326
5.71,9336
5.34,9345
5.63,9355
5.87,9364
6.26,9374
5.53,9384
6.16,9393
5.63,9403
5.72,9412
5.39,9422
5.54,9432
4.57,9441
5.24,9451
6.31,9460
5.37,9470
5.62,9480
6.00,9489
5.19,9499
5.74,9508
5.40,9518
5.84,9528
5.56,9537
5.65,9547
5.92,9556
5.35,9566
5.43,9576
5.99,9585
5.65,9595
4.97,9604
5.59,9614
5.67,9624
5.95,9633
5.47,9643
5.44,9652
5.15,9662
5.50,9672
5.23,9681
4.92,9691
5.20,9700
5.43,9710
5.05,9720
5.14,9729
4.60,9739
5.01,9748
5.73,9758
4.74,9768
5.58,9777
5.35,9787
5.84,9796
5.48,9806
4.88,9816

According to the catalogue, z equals 0.000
